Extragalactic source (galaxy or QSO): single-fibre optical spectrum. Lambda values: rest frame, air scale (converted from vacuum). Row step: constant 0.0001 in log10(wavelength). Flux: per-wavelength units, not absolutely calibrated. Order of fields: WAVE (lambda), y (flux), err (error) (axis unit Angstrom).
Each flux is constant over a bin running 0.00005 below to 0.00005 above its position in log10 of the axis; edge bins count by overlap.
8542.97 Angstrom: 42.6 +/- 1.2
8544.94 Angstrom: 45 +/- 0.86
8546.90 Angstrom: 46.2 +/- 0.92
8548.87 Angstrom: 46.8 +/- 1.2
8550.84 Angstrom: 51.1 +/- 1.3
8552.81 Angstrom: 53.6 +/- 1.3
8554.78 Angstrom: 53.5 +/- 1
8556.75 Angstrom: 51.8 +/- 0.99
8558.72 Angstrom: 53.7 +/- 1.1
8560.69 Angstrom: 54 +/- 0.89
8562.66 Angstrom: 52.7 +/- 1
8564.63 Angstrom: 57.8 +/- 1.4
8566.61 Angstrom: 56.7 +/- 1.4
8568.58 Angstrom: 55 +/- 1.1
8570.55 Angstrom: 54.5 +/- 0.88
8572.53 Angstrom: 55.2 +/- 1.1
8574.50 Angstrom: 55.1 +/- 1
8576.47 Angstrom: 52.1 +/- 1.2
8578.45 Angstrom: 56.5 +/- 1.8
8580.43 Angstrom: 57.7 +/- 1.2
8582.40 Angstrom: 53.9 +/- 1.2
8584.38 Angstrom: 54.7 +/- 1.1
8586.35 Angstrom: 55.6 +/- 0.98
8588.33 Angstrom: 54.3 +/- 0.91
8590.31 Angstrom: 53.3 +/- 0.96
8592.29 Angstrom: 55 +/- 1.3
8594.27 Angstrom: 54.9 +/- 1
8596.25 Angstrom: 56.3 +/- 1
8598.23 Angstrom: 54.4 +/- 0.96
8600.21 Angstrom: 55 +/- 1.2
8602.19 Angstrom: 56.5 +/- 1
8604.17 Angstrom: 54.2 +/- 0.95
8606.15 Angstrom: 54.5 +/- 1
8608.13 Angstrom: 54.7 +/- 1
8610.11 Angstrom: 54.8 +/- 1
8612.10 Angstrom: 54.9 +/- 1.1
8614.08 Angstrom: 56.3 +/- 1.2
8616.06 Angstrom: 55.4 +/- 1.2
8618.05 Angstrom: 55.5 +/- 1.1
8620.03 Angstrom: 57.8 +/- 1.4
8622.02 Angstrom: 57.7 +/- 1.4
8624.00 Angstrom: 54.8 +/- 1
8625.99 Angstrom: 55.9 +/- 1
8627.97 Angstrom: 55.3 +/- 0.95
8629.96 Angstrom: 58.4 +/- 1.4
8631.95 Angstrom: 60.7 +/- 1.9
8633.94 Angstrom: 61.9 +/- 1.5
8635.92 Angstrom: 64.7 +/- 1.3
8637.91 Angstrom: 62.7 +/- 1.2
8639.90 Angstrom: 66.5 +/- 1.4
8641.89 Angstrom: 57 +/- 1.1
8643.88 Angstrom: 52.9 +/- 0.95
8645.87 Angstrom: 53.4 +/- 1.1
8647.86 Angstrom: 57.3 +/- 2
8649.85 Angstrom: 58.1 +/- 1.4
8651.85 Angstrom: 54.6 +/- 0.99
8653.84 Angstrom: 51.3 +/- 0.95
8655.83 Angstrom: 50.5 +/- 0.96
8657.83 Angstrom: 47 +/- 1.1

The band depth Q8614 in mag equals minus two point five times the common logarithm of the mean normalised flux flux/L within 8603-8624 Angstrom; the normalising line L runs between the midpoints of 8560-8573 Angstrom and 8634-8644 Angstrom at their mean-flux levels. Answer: 0.07 mag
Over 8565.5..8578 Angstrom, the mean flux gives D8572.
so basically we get 54.9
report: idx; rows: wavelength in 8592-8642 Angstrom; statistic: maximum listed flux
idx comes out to 66.5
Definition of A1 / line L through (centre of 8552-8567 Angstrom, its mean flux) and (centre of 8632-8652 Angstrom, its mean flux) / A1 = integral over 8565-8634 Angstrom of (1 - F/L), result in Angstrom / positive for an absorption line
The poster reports 1.1 Angstrom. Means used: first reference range 54.1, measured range 55.6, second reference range 59.2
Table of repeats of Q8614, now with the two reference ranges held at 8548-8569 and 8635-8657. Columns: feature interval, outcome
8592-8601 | -0.003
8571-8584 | -0.018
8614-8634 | -0.018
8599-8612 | 0.008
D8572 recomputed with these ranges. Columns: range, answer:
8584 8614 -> 54.9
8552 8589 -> 54.7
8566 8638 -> 56.1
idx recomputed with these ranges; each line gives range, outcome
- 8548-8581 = 57.8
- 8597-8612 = 56.5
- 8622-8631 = 58.4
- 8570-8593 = 57.7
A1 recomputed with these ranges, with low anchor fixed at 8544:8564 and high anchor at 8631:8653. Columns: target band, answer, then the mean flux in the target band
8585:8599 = -0.1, 54.8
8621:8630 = 0.2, 56.2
